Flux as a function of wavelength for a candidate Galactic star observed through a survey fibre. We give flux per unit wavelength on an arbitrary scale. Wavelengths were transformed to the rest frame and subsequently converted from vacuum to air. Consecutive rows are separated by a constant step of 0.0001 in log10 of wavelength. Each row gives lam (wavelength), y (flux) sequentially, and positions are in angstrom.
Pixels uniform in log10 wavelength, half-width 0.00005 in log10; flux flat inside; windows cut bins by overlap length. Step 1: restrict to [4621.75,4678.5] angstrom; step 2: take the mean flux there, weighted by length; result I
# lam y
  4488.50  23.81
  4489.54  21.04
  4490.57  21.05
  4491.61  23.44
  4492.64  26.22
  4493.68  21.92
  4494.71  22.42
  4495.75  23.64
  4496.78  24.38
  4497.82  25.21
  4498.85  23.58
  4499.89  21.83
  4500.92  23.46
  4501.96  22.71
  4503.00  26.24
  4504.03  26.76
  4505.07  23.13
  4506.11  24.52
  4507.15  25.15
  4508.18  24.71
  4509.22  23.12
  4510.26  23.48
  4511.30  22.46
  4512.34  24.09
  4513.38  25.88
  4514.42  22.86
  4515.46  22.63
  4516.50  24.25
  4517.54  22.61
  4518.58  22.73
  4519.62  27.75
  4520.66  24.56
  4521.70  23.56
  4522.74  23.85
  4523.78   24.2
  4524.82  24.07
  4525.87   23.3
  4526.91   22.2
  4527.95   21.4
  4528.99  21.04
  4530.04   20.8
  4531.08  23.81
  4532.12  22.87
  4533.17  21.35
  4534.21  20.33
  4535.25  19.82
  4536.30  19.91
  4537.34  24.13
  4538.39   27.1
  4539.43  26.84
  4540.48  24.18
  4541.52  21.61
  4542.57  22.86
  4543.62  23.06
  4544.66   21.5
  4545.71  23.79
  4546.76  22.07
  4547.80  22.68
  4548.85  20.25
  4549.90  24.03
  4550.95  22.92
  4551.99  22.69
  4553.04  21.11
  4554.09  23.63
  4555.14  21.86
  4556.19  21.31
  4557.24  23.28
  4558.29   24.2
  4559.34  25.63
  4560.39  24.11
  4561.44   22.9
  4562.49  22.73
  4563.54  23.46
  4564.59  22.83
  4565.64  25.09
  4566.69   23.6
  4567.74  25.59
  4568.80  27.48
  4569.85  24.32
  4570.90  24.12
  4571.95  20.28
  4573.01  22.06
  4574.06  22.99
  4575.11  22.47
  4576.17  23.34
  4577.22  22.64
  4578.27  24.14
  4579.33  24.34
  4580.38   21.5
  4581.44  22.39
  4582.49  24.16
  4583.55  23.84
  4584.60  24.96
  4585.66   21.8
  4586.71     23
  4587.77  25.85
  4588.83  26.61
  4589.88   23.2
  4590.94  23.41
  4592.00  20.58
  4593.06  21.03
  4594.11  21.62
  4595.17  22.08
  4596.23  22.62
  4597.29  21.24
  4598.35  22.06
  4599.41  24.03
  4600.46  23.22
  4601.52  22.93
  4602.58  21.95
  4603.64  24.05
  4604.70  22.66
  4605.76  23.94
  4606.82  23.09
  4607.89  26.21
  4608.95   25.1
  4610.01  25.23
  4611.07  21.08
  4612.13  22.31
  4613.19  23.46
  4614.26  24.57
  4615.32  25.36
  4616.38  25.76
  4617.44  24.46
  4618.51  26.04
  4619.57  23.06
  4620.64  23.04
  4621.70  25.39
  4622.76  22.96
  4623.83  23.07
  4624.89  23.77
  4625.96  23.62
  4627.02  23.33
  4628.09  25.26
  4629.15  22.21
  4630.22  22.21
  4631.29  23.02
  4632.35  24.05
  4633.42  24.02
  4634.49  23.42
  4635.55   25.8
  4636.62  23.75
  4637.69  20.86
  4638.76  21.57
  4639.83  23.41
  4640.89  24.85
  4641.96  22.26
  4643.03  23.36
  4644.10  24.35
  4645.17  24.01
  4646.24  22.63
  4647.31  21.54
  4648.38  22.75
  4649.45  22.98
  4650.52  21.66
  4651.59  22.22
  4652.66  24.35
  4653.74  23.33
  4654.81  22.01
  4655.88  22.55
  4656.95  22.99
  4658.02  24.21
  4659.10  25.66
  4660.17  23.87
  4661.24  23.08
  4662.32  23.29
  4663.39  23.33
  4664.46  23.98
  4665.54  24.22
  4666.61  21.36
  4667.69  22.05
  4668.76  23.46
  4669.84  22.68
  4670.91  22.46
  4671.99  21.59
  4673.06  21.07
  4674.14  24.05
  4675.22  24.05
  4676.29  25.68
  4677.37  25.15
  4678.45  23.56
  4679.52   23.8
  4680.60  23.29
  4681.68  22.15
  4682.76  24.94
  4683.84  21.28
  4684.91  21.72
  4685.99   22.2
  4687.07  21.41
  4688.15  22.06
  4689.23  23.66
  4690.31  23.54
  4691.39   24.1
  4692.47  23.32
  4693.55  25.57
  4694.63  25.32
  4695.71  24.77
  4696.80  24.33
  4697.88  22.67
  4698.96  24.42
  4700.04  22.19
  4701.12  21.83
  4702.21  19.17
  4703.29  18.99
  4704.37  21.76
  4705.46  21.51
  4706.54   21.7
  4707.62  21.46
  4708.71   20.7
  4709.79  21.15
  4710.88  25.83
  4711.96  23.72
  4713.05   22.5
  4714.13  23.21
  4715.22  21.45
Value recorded 23.3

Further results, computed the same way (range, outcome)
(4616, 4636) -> 23.9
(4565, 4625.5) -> 23.5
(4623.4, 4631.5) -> 23.3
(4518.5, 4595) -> 23.2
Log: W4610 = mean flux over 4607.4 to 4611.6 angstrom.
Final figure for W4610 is 24.4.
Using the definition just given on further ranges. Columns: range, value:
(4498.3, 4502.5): 22.9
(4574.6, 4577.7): 22.8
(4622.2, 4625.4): 23.3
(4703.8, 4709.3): 21.4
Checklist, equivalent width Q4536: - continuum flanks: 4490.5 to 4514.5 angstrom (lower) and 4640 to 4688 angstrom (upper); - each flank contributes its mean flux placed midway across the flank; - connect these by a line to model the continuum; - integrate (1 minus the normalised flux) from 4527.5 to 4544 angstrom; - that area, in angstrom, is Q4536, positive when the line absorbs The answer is 0.8 angstrom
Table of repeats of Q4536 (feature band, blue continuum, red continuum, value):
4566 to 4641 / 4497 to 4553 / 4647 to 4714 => -1.2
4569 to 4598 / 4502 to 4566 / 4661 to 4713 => 0.2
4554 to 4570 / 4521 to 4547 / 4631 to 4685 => -0.7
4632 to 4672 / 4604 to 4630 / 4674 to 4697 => 1.0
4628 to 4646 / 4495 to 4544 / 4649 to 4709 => -0.2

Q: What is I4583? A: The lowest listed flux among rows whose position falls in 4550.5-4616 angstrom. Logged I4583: 20.28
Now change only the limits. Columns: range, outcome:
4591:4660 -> 20.58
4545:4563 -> 20.25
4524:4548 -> 19.82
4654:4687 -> 21.07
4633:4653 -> 20.86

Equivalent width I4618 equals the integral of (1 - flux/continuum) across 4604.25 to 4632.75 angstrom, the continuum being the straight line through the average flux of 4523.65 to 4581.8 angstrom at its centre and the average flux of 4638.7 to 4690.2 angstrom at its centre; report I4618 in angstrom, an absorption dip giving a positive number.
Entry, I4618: -1.0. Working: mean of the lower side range 23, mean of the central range 23.9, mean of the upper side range 23.1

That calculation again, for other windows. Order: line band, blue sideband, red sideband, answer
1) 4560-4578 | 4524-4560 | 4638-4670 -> -0.6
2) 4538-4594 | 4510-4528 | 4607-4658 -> 0.7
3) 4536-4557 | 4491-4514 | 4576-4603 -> 0.5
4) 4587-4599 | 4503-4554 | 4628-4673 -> 0.2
